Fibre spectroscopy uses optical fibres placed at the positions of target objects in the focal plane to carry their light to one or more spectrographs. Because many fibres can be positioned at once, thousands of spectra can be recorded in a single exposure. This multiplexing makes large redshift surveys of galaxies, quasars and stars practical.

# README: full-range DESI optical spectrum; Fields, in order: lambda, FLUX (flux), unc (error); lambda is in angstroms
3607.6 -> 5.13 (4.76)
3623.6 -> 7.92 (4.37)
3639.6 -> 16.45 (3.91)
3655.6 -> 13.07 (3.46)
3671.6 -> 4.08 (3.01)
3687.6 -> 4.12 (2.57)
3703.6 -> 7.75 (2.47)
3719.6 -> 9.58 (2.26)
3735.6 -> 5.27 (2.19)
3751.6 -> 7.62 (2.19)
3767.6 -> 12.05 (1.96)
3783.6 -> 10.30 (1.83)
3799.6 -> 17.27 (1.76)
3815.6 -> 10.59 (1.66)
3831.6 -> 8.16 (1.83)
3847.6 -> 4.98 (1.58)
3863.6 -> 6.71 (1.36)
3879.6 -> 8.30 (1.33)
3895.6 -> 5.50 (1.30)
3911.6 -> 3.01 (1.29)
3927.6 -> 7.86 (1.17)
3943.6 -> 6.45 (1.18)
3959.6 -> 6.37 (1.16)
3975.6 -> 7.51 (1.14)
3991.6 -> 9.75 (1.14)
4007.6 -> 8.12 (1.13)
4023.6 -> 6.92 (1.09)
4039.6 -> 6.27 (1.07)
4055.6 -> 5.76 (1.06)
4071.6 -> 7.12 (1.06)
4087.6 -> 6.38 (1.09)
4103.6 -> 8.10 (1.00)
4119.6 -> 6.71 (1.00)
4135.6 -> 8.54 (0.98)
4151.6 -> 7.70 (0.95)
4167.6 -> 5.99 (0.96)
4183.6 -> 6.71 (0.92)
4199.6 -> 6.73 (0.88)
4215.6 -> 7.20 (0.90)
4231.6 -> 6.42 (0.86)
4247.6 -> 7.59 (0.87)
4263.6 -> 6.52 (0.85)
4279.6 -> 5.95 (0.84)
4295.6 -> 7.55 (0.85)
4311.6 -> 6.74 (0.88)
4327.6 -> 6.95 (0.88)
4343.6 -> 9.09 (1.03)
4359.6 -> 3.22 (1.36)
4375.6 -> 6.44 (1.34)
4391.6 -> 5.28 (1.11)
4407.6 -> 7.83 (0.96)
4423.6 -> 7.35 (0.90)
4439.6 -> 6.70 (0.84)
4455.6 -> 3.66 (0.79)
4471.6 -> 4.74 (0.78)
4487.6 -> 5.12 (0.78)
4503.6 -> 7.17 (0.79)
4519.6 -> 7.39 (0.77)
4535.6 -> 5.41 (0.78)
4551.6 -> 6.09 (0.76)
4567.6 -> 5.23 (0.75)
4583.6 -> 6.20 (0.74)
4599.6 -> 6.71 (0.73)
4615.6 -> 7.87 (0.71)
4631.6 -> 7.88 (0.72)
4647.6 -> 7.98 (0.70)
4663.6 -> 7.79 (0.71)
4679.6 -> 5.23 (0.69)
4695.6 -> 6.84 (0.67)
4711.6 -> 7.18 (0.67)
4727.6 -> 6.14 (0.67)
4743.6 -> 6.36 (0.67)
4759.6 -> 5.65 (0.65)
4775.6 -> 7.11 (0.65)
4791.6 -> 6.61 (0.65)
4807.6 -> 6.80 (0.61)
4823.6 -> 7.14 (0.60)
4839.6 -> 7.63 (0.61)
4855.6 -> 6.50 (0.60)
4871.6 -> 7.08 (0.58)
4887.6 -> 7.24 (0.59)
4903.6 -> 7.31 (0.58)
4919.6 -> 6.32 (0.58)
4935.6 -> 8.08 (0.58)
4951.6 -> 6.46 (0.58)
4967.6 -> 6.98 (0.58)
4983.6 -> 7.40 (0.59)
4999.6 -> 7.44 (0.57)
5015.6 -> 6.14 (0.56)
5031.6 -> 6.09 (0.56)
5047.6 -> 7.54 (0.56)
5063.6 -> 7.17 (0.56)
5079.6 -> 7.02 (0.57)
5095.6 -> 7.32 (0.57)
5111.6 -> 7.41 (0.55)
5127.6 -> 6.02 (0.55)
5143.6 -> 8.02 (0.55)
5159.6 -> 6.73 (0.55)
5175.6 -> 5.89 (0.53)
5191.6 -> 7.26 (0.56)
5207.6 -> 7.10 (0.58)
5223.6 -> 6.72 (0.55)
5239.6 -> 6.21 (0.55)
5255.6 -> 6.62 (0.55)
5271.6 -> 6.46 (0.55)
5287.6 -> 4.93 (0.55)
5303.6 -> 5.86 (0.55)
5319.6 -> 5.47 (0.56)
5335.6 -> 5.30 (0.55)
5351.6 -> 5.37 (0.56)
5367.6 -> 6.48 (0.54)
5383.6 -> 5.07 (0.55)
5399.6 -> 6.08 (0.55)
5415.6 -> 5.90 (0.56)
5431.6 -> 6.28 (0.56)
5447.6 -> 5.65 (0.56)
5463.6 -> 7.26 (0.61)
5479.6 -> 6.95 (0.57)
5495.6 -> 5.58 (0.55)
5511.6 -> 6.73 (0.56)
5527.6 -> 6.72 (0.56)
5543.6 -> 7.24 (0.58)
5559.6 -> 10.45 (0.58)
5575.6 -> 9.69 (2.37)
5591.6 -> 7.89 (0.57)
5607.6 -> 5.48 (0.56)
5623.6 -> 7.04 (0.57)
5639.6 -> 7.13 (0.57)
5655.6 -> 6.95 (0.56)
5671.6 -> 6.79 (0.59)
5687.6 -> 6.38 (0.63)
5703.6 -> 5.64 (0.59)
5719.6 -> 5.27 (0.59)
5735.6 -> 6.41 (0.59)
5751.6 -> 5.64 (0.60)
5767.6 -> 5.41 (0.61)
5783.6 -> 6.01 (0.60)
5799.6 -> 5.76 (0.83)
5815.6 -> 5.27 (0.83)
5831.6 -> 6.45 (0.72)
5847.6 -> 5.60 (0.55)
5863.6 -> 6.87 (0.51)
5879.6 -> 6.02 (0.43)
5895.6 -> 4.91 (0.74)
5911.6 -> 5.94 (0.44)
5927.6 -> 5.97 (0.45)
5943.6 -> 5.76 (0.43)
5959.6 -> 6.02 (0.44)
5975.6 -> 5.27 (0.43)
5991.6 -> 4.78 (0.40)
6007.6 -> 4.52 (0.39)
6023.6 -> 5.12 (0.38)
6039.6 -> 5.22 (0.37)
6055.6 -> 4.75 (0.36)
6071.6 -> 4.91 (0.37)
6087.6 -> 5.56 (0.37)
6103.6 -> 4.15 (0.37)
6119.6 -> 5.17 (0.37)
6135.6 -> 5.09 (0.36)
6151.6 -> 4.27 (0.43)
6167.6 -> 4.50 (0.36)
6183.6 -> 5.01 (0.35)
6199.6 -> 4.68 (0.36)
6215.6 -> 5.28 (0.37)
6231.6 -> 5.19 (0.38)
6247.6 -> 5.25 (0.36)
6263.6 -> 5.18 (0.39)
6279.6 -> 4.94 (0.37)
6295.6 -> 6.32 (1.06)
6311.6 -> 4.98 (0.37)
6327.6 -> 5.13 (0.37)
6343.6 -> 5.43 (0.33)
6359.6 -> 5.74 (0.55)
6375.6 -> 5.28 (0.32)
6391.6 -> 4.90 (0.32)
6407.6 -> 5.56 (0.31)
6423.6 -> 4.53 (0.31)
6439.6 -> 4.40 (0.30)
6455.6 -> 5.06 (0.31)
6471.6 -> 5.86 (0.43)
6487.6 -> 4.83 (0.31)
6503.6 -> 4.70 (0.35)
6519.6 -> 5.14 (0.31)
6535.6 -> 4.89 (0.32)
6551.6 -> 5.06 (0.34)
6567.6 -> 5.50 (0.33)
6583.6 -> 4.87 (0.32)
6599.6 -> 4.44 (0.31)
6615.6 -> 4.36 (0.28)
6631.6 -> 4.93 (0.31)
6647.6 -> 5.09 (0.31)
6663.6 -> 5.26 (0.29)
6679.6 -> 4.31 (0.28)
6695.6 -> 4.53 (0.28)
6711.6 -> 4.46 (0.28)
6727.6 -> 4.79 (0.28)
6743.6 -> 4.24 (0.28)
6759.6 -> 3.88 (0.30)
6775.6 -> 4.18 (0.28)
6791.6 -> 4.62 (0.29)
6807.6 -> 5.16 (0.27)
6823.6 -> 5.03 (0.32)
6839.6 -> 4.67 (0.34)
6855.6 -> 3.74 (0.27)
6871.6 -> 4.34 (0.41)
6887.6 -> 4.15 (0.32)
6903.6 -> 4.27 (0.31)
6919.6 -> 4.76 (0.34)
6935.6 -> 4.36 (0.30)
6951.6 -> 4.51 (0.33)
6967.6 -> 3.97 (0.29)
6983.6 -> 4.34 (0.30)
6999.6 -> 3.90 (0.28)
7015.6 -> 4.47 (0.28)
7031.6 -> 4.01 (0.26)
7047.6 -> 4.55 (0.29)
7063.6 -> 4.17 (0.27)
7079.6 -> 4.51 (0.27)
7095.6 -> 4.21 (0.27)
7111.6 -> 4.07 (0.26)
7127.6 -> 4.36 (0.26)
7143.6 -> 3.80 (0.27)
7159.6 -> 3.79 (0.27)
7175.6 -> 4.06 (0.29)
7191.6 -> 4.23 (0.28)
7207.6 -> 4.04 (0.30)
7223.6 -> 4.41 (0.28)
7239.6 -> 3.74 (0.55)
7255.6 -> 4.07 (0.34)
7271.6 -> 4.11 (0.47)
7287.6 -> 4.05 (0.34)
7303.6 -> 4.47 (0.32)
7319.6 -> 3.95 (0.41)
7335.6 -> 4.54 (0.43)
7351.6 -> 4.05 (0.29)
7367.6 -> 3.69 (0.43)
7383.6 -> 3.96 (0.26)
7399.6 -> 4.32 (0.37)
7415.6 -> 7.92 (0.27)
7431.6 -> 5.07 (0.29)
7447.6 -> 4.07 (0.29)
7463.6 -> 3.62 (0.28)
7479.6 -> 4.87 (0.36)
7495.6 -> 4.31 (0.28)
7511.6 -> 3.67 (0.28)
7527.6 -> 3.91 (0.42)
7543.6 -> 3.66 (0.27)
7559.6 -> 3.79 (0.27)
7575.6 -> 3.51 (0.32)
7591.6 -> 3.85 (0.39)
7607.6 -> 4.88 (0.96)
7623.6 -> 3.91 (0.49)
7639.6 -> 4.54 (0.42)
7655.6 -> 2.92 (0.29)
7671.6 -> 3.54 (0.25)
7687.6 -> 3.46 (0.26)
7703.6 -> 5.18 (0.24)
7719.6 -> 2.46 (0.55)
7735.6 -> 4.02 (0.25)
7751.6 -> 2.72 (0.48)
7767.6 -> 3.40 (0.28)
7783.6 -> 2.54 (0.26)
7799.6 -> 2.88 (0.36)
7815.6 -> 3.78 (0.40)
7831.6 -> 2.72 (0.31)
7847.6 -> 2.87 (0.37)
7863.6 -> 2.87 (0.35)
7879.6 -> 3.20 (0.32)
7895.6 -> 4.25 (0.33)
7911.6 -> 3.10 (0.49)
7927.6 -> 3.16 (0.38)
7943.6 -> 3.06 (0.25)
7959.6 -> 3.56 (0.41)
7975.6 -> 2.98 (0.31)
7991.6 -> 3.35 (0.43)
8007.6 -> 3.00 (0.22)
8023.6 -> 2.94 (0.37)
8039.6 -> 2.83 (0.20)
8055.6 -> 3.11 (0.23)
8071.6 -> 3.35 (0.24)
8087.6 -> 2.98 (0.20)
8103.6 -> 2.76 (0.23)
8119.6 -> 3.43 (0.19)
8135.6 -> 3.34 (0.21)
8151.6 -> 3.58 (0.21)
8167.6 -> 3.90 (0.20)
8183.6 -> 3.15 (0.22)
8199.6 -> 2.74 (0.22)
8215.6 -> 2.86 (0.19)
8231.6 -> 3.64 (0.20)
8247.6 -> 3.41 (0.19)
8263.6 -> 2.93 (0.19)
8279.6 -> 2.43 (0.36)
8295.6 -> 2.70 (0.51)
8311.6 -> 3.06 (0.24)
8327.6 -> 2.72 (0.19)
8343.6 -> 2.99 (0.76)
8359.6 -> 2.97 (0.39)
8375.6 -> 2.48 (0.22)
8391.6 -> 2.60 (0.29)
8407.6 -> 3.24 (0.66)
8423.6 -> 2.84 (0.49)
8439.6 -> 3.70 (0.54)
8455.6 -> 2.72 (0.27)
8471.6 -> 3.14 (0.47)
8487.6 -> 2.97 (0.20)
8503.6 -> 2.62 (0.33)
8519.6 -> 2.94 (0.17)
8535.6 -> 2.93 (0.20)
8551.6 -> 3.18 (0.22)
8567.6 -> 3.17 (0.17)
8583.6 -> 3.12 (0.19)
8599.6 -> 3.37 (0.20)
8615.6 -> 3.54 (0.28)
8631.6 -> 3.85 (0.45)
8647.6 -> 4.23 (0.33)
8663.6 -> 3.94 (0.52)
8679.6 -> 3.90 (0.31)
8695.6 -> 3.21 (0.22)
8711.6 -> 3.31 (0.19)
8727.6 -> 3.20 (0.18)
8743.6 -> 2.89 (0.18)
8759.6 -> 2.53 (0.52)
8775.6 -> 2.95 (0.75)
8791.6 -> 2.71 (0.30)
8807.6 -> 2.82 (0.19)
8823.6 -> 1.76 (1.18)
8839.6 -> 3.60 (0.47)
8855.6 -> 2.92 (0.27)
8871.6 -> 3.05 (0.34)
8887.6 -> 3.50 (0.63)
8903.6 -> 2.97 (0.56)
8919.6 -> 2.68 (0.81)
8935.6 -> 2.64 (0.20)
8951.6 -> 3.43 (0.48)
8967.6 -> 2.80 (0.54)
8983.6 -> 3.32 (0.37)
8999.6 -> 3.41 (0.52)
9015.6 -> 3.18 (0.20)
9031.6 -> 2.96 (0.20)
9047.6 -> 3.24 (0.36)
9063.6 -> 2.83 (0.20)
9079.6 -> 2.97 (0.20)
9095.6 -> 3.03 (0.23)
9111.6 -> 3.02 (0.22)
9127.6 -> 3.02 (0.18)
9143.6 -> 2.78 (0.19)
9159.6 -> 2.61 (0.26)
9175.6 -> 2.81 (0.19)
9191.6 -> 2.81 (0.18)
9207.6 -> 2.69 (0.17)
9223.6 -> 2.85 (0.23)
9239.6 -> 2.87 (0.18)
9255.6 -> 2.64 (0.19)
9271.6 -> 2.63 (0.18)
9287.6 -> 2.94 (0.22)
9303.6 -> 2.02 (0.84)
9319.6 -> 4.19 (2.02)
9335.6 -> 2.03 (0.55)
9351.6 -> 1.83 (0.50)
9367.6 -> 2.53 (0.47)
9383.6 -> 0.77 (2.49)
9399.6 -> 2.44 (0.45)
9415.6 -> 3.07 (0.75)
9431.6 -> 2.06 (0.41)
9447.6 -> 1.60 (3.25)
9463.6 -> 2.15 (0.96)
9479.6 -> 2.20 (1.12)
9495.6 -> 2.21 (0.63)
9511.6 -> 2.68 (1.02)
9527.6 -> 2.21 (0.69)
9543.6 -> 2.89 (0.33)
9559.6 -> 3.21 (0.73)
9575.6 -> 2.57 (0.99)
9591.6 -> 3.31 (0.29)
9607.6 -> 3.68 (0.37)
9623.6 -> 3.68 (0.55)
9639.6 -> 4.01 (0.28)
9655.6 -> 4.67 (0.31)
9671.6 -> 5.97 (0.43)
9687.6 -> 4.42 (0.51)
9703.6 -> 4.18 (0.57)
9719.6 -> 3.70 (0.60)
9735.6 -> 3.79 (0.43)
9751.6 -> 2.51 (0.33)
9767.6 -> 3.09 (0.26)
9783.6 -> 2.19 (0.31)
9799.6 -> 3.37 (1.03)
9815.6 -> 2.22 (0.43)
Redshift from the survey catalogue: 0.99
